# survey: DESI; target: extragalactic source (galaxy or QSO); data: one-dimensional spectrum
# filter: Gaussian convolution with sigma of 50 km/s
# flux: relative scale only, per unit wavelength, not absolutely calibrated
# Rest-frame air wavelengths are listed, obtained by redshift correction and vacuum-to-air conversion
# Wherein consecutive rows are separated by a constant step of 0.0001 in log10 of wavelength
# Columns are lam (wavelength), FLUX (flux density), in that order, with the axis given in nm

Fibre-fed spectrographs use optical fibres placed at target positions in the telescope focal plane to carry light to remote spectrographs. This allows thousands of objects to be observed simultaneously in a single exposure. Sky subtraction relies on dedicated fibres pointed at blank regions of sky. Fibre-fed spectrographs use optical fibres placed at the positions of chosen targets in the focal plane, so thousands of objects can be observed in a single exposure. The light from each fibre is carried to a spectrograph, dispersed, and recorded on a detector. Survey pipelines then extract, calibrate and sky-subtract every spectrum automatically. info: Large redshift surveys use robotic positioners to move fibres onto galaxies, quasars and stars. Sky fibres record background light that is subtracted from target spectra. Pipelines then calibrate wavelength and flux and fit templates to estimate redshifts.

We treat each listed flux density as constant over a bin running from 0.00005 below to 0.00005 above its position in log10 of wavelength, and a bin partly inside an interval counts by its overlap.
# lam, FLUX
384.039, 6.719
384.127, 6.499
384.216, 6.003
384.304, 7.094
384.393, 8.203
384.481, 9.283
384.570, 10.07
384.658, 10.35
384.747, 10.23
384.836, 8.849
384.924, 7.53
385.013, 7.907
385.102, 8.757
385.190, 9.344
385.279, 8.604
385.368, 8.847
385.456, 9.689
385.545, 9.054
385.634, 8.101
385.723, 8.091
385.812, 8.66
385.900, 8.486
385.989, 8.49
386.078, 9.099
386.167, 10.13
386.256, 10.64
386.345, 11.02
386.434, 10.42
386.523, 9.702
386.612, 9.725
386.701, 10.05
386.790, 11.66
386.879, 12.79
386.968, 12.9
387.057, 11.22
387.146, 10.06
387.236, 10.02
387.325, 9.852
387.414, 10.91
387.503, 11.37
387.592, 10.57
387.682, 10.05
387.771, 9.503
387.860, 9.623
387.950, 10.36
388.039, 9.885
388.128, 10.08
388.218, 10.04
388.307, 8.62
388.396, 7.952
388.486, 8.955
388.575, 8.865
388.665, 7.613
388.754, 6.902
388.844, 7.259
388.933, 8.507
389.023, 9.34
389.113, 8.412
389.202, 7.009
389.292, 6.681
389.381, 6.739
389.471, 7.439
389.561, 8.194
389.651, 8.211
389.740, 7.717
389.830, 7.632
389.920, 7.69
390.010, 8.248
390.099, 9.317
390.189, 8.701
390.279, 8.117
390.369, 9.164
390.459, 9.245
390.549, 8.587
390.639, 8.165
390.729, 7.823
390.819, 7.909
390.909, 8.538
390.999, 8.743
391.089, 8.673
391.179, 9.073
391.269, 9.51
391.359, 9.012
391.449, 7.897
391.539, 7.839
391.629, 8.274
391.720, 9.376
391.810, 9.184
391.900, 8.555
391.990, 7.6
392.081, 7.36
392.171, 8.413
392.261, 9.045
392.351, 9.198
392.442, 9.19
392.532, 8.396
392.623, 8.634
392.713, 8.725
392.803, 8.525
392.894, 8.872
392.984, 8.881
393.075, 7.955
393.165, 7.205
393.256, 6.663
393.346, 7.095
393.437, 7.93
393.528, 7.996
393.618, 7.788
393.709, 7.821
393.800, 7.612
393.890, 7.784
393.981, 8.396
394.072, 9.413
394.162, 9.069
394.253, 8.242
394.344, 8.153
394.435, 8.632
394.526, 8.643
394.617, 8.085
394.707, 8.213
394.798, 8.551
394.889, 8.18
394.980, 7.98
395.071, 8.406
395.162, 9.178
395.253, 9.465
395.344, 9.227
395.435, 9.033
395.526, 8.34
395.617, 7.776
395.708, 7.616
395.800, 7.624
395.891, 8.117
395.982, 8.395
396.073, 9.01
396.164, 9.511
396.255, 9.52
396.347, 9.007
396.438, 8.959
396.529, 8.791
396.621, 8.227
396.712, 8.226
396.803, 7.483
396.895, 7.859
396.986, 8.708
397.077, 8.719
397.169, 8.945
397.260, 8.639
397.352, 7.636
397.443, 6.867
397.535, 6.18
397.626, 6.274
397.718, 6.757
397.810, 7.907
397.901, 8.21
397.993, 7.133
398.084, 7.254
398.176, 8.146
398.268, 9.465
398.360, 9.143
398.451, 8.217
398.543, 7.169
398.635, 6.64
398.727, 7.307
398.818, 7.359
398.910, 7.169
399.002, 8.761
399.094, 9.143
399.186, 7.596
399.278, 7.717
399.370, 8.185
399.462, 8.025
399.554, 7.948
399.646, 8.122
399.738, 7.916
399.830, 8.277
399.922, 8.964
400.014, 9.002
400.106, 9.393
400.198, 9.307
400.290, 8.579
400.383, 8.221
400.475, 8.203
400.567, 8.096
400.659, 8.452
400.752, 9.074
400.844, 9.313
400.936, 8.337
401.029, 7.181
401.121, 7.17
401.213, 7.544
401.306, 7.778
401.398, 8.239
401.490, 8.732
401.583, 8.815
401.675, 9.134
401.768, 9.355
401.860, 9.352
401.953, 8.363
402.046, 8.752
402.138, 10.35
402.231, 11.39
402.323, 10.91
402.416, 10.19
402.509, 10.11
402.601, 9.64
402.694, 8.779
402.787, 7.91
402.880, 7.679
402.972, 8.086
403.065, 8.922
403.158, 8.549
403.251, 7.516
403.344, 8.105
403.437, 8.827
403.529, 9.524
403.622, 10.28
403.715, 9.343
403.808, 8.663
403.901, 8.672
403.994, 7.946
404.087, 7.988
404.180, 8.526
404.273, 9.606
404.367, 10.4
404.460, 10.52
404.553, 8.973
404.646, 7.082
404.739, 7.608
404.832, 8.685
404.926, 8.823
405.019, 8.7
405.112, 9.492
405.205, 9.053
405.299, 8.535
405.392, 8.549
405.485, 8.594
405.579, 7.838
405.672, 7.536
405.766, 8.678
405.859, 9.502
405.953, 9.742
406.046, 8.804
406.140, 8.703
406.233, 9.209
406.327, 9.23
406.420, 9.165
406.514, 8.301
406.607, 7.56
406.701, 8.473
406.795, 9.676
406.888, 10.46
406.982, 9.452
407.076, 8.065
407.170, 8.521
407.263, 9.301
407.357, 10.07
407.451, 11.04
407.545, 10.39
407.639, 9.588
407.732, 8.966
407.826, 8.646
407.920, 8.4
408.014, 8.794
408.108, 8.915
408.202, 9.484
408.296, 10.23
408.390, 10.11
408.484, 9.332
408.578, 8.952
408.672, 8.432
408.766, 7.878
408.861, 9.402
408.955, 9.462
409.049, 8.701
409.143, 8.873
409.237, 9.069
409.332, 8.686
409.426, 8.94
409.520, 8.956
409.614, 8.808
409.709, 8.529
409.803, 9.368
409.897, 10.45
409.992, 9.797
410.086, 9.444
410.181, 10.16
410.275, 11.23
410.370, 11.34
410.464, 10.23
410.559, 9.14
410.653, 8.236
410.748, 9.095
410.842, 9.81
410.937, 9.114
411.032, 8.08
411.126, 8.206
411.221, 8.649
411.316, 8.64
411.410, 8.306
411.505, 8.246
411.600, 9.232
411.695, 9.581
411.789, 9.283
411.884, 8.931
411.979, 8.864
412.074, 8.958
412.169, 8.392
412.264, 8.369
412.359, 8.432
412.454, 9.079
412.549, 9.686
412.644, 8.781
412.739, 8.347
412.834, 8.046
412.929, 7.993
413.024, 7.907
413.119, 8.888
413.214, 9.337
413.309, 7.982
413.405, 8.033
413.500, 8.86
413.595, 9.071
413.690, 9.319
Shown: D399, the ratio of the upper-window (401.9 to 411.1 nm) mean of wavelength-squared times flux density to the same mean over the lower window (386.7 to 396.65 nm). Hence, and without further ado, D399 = 1.13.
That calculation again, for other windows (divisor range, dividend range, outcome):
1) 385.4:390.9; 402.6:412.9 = 1.09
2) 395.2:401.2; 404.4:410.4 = 1.16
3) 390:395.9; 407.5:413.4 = 1.17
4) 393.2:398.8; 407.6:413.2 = 1.19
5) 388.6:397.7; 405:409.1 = 1.17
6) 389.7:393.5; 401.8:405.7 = 1.13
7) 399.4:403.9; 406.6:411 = 1.10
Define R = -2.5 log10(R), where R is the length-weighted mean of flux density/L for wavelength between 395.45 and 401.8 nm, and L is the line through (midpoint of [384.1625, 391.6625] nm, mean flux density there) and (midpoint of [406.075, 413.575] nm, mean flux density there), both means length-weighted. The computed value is 0.11 mag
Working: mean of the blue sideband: 9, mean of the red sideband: 9.05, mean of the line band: 8.19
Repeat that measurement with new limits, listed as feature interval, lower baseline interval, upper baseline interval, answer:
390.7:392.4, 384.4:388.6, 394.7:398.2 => 0.05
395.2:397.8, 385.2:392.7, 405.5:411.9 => 0.10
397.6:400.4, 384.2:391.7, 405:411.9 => 0.13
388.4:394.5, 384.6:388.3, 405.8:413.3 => 0.17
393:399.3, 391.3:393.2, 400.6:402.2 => 0.05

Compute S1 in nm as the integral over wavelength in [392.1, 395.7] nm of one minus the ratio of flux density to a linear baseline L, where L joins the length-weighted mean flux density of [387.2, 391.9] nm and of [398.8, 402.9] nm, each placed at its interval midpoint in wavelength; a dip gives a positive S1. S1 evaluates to 0.14 nm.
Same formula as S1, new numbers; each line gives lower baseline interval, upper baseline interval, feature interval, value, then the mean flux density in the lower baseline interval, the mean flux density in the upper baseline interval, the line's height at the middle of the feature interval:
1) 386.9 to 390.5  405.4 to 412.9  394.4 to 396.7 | 0.11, 9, 9.07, 9.02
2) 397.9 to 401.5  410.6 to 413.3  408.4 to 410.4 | -0.17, 8.16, 8.72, 8.61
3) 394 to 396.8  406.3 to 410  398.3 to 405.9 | 0.23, 8.57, 9.16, 8.88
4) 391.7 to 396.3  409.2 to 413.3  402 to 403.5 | -0.07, 8.4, 9.03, 8.72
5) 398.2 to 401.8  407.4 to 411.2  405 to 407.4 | 0.02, 8.28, 9.3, 8.96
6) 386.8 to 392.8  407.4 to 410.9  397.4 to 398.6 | 0.20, 8.88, 9.38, 9.09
